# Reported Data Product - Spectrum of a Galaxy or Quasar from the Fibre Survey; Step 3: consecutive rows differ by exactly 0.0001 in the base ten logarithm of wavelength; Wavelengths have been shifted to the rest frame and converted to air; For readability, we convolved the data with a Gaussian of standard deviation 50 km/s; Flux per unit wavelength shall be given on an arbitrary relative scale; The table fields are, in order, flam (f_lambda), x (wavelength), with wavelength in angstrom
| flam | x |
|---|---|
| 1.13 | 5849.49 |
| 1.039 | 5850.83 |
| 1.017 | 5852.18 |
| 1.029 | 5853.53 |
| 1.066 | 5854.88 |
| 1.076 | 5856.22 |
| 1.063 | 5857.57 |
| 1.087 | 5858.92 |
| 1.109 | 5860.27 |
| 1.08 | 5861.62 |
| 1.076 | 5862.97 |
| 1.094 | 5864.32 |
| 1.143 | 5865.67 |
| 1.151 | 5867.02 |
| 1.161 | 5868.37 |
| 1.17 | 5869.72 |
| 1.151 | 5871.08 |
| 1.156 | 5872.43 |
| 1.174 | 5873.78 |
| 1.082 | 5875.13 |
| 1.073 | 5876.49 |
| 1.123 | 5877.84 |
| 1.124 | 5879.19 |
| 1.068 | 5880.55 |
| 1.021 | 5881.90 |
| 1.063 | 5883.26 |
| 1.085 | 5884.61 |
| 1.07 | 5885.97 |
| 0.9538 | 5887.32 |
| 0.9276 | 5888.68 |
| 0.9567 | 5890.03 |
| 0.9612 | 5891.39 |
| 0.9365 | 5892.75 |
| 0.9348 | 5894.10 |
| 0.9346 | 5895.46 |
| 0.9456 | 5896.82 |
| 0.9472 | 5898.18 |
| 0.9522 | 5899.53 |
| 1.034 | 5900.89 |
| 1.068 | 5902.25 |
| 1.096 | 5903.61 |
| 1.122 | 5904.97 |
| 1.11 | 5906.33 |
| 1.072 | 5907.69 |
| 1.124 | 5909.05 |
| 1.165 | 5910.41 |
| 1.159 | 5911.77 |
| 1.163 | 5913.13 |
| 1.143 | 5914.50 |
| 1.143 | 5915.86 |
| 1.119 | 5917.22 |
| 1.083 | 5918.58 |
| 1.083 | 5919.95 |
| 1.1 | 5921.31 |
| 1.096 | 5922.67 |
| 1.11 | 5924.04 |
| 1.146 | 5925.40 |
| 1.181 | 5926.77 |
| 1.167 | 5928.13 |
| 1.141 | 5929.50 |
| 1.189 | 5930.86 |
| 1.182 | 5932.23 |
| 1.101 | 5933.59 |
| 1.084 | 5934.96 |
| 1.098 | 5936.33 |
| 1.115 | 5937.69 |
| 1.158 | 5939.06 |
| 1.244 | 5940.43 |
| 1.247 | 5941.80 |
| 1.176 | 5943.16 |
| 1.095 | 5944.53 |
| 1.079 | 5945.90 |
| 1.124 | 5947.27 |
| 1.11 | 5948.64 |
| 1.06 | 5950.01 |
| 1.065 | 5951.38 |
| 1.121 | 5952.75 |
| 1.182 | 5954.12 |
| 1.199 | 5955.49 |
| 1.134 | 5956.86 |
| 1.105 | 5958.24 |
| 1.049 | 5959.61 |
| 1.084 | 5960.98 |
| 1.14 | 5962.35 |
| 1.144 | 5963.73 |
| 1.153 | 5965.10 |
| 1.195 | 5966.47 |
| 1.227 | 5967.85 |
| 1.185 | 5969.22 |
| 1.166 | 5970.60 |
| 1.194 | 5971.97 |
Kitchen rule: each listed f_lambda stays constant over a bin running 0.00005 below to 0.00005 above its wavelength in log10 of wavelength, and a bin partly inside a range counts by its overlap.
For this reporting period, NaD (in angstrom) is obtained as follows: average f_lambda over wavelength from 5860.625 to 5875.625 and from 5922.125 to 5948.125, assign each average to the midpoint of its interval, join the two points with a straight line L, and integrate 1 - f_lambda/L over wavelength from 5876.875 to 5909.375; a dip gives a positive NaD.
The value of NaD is 3.2 angstrom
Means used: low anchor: 1.13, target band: 1.03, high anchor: 1.14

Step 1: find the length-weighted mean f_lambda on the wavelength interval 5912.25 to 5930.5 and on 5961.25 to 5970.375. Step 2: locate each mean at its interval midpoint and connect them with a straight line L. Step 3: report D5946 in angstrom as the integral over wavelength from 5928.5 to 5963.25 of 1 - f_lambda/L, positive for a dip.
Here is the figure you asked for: 0.6 angstrom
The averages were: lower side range 1.13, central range 1.13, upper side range 1.17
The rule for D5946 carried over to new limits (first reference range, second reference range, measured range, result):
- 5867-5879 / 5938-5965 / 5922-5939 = 0.0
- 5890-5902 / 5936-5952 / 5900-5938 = -2.9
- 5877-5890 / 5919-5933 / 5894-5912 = 0.7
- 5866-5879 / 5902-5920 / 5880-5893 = 1.4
